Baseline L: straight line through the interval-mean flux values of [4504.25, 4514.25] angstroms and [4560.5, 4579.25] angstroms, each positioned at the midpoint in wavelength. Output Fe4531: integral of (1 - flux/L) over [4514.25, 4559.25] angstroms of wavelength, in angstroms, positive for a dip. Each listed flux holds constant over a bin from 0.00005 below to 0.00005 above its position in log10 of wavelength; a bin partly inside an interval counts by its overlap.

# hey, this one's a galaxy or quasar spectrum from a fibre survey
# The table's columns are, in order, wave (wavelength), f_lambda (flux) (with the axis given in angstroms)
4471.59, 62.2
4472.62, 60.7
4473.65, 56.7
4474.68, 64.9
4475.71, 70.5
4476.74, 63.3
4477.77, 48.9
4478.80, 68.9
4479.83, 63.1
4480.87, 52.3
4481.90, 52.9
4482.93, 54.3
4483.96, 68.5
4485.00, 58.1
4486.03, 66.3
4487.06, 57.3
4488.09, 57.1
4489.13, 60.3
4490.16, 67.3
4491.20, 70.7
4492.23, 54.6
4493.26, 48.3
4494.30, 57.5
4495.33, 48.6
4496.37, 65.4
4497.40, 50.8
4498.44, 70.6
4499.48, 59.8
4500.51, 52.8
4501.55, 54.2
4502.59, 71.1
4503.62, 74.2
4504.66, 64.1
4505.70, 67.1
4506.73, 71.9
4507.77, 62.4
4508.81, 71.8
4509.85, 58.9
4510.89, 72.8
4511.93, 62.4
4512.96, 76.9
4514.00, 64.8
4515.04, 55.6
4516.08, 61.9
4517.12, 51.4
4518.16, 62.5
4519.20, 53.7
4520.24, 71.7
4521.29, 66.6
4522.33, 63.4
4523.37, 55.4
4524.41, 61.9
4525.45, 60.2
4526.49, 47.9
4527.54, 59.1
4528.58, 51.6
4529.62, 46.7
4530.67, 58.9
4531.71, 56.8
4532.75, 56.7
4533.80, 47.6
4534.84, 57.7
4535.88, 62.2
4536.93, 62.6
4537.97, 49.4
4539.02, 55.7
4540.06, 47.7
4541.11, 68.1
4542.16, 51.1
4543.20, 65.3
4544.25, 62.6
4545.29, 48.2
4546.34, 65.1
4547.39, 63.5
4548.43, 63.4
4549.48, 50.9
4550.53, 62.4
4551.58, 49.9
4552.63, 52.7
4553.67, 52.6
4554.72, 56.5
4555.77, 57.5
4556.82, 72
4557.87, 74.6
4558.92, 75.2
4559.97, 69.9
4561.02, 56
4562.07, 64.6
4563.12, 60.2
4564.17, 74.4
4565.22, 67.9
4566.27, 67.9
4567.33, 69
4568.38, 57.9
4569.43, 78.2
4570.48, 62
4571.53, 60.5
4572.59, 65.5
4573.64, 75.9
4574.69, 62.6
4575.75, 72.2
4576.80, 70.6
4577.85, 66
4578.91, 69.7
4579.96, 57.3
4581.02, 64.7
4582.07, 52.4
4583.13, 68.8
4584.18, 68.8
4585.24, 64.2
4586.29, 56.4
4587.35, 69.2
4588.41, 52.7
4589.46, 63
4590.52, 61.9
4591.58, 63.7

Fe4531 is 5.8 angstroms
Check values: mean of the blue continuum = 67.4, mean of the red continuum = 66.7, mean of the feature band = 58.5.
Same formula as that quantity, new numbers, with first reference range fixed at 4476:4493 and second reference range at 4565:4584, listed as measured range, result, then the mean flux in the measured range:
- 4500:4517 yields -0.8 angstroms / 64.9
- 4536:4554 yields 1.9 angstroms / 57.3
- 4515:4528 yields 0.7 angstroms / 59.4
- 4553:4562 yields 0.1 angstroms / 64.1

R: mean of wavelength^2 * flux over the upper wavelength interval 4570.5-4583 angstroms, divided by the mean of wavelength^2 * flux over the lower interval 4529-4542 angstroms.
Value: 1.2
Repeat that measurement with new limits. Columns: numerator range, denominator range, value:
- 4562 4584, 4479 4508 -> 1.13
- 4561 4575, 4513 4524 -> 1.10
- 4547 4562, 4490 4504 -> 1.05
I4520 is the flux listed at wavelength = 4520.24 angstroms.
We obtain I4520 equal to 71.7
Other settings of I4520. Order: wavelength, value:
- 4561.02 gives 56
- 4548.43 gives 63.4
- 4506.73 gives 71.9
